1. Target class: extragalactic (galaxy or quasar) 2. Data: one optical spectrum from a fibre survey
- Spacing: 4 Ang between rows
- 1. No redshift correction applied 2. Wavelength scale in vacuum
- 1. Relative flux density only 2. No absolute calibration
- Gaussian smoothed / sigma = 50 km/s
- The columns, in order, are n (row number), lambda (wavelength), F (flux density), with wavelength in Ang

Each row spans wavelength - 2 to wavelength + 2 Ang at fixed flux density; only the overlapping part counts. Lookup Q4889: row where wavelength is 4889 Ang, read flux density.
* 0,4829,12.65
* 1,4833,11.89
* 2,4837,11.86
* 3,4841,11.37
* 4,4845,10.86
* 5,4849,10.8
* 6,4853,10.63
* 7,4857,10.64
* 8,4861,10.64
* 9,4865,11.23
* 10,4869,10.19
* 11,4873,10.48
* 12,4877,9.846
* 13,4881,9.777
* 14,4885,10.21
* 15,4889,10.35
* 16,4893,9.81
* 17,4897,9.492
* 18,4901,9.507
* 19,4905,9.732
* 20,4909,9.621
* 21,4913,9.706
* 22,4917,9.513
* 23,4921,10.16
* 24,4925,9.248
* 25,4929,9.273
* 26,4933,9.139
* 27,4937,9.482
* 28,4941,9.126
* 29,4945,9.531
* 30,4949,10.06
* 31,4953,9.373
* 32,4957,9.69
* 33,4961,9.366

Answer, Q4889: 10.35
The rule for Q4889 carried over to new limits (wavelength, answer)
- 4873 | 10.48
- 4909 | 9.621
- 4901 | 9.507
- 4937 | 9.482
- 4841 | 11.37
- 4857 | 10.64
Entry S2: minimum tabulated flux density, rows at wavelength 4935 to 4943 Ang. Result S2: 9.126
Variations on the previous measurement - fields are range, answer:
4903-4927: 9.248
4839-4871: 10.19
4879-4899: 9.492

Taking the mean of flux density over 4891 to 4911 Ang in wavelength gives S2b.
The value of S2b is 9.63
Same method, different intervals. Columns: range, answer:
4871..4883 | 10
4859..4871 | 10.7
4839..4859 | 10.9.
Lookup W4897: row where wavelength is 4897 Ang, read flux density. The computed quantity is 9.492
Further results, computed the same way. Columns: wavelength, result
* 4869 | 10.19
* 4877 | 9.846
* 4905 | 9.732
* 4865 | 11.23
